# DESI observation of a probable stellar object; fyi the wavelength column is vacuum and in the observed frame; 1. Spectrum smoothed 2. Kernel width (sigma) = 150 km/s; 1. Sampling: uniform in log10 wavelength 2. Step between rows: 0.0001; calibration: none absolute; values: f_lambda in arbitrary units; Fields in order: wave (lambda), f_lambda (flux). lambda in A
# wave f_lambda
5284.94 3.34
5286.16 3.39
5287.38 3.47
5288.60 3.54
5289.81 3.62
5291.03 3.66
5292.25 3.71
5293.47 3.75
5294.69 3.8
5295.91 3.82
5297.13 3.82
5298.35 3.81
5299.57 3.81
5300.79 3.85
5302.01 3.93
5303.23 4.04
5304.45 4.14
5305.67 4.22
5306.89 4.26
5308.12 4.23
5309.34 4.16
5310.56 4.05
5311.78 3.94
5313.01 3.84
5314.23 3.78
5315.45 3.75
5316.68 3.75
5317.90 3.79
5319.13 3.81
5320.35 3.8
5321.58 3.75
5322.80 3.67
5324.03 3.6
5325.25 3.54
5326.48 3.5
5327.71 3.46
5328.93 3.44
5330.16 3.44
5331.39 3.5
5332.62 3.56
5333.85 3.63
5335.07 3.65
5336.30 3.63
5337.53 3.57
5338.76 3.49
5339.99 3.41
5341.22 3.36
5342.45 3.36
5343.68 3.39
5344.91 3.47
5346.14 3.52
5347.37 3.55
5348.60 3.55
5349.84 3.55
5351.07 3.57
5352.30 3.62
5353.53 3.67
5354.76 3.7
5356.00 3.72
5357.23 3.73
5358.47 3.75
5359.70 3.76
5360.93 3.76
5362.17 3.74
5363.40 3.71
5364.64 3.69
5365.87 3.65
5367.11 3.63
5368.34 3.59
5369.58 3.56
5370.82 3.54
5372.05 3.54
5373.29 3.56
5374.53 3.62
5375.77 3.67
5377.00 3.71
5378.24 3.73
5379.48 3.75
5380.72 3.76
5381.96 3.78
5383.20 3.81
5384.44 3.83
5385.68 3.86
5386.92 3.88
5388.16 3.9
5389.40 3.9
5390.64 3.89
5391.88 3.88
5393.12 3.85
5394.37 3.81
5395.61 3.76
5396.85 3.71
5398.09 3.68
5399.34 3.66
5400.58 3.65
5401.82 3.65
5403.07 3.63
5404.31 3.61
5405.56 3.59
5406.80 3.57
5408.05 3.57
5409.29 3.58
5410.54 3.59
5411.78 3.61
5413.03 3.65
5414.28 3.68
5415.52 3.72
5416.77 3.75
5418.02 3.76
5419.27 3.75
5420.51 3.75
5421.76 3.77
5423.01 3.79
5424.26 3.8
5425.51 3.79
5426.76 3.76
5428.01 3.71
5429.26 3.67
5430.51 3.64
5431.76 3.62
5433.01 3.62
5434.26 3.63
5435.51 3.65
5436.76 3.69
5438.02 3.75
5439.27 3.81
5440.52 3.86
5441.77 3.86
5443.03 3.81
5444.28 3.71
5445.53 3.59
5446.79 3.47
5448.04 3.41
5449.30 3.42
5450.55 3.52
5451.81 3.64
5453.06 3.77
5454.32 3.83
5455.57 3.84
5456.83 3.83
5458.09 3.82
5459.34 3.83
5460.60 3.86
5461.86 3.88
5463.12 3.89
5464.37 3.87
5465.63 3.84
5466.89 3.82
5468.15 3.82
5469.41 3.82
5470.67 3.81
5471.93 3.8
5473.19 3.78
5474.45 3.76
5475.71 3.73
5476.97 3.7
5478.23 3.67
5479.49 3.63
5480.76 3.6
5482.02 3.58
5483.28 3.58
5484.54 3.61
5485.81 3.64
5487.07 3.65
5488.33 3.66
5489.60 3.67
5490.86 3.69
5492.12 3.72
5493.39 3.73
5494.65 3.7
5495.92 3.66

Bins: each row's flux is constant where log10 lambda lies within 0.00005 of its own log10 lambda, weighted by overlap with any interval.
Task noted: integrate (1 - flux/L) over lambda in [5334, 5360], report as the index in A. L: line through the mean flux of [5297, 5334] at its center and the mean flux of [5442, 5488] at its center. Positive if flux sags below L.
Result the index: 1.5 A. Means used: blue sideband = 3.8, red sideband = 3.72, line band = 3.57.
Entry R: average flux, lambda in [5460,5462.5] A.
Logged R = 3.86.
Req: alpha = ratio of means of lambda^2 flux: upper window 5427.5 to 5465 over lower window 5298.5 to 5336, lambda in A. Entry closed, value 1.03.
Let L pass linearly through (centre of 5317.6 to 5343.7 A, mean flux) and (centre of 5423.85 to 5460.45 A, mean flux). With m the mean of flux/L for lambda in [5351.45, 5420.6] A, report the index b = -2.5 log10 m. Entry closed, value -0.02 mag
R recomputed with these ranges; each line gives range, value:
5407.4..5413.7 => 3.6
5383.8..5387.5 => 3.86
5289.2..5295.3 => 3.71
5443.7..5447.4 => 3.59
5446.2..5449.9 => 3.43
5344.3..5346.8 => 3.5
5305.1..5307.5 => 4.24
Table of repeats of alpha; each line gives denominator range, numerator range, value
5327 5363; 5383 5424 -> 1.07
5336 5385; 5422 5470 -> 1.06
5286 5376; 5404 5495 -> 1.05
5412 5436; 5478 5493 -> 1.00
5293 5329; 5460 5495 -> 1.03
